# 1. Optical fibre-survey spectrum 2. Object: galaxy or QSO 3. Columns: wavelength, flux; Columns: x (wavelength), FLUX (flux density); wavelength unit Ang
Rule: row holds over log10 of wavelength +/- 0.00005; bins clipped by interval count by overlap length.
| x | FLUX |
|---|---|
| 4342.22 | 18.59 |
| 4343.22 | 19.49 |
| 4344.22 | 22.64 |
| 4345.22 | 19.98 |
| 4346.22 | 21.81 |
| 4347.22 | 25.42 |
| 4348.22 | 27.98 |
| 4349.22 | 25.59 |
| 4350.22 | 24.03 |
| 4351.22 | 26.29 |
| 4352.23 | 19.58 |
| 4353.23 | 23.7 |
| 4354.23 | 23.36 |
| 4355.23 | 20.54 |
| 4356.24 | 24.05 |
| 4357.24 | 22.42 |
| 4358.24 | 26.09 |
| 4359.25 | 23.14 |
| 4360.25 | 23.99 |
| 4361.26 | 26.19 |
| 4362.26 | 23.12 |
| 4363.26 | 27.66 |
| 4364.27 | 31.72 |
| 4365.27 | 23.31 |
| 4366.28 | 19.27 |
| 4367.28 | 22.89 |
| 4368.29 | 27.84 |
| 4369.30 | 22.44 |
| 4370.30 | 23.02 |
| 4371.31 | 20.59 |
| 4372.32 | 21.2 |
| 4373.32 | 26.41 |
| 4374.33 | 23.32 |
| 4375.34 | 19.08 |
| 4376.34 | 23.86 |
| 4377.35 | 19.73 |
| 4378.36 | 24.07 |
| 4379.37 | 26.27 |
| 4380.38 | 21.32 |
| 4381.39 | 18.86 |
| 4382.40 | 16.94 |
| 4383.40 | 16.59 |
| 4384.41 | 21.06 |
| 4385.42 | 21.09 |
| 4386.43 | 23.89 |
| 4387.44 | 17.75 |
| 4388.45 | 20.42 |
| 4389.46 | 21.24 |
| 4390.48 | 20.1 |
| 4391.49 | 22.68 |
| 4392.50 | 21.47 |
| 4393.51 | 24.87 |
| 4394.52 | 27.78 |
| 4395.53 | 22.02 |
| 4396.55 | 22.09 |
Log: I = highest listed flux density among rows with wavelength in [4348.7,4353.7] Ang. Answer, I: 26.29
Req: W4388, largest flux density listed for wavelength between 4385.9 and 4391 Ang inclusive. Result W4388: 23.89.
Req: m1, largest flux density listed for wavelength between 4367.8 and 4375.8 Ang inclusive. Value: 27.84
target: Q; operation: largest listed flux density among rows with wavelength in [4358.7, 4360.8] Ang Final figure 23.99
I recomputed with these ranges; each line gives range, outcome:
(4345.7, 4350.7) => 27.98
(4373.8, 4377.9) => 23.86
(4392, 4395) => 27.78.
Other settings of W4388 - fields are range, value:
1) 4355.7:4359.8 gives 26.09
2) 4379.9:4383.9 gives 21.32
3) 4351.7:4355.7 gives 23.7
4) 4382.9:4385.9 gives 21.09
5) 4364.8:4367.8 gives 23.31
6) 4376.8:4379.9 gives 26.27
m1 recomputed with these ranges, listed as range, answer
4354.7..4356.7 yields 24.05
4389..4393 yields 22.68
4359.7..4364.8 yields 31.72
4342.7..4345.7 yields 22.64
